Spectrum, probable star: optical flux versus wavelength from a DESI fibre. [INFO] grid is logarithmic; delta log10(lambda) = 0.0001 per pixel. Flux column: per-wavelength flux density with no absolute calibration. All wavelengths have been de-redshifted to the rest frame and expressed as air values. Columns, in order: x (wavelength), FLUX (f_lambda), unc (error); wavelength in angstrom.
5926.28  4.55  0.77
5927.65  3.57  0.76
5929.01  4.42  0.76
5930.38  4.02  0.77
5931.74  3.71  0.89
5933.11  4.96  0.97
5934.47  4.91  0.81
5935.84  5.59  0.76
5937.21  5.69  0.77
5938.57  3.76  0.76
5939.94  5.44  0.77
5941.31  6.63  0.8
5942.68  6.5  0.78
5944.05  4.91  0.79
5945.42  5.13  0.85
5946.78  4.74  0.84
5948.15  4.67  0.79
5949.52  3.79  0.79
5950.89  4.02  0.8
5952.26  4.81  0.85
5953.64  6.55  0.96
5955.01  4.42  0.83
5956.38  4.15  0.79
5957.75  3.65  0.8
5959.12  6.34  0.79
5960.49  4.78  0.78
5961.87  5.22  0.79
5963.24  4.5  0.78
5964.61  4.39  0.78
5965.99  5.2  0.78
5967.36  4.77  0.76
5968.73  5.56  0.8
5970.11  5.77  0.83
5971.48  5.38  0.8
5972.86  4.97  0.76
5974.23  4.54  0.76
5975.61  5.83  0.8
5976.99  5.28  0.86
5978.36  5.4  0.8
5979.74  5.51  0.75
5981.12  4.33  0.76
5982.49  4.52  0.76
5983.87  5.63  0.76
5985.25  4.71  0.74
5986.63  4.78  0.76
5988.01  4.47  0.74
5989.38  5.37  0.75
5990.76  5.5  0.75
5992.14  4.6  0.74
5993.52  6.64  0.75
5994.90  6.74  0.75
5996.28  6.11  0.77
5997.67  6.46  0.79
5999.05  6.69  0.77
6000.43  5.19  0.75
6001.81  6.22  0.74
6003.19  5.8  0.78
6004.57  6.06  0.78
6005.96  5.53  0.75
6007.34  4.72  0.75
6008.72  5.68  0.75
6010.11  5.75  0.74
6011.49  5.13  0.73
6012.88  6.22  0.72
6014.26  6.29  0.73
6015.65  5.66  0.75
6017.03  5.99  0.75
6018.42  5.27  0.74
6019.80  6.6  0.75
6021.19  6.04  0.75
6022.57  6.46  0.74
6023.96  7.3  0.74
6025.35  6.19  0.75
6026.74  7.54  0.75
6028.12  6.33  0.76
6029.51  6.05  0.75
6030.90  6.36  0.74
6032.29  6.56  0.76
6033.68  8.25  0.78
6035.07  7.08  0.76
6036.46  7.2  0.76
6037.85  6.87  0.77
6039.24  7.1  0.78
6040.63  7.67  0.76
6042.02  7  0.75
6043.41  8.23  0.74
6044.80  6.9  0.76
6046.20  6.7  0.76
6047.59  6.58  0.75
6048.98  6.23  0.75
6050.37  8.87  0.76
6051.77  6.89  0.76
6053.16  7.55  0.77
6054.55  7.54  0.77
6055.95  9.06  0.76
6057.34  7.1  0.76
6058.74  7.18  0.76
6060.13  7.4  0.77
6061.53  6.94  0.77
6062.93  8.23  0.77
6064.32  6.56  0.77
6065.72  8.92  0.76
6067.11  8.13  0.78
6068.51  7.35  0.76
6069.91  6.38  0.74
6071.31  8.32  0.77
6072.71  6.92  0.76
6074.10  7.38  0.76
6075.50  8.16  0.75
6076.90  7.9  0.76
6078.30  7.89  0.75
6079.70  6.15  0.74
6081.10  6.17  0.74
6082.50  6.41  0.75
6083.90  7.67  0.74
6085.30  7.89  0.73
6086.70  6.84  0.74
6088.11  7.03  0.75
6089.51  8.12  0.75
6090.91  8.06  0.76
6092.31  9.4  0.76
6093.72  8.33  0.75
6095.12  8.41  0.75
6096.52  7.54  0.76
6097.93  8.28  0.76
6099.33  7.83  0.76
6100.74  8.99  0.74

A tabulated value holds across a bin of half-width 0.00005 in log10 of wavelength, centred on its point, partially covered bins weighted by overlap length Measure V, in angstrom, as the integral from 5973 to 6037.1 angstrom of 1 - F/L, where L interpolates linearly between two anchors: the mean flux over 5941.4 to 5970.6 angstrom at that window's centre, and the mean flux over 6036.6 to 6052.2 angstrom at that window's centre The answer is 3.5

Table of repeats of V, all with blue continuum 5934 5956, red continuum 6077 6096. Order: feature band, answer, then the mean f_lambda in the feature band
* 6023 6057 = -2.0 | 7.16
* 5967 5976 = 0.5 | 5.26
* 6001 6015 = 1.0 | 5.73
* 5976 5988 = 1.5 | 5.01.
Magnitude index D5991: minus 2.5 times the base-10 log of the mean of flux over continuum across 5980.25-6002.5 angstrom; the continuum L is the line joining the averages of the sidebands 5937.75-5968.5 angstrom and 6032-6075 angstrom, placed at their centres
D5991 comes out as 0.07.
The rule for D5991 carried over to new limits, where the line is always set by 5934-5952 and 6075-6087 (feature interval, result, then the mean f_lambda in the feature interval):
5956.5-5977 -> 0.080 mag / 5.05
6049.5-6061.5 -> -0.121 mag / 7.63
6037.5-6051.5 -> -0.088 mag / 7.21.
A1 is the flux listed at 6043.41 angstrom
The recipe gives 8.23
